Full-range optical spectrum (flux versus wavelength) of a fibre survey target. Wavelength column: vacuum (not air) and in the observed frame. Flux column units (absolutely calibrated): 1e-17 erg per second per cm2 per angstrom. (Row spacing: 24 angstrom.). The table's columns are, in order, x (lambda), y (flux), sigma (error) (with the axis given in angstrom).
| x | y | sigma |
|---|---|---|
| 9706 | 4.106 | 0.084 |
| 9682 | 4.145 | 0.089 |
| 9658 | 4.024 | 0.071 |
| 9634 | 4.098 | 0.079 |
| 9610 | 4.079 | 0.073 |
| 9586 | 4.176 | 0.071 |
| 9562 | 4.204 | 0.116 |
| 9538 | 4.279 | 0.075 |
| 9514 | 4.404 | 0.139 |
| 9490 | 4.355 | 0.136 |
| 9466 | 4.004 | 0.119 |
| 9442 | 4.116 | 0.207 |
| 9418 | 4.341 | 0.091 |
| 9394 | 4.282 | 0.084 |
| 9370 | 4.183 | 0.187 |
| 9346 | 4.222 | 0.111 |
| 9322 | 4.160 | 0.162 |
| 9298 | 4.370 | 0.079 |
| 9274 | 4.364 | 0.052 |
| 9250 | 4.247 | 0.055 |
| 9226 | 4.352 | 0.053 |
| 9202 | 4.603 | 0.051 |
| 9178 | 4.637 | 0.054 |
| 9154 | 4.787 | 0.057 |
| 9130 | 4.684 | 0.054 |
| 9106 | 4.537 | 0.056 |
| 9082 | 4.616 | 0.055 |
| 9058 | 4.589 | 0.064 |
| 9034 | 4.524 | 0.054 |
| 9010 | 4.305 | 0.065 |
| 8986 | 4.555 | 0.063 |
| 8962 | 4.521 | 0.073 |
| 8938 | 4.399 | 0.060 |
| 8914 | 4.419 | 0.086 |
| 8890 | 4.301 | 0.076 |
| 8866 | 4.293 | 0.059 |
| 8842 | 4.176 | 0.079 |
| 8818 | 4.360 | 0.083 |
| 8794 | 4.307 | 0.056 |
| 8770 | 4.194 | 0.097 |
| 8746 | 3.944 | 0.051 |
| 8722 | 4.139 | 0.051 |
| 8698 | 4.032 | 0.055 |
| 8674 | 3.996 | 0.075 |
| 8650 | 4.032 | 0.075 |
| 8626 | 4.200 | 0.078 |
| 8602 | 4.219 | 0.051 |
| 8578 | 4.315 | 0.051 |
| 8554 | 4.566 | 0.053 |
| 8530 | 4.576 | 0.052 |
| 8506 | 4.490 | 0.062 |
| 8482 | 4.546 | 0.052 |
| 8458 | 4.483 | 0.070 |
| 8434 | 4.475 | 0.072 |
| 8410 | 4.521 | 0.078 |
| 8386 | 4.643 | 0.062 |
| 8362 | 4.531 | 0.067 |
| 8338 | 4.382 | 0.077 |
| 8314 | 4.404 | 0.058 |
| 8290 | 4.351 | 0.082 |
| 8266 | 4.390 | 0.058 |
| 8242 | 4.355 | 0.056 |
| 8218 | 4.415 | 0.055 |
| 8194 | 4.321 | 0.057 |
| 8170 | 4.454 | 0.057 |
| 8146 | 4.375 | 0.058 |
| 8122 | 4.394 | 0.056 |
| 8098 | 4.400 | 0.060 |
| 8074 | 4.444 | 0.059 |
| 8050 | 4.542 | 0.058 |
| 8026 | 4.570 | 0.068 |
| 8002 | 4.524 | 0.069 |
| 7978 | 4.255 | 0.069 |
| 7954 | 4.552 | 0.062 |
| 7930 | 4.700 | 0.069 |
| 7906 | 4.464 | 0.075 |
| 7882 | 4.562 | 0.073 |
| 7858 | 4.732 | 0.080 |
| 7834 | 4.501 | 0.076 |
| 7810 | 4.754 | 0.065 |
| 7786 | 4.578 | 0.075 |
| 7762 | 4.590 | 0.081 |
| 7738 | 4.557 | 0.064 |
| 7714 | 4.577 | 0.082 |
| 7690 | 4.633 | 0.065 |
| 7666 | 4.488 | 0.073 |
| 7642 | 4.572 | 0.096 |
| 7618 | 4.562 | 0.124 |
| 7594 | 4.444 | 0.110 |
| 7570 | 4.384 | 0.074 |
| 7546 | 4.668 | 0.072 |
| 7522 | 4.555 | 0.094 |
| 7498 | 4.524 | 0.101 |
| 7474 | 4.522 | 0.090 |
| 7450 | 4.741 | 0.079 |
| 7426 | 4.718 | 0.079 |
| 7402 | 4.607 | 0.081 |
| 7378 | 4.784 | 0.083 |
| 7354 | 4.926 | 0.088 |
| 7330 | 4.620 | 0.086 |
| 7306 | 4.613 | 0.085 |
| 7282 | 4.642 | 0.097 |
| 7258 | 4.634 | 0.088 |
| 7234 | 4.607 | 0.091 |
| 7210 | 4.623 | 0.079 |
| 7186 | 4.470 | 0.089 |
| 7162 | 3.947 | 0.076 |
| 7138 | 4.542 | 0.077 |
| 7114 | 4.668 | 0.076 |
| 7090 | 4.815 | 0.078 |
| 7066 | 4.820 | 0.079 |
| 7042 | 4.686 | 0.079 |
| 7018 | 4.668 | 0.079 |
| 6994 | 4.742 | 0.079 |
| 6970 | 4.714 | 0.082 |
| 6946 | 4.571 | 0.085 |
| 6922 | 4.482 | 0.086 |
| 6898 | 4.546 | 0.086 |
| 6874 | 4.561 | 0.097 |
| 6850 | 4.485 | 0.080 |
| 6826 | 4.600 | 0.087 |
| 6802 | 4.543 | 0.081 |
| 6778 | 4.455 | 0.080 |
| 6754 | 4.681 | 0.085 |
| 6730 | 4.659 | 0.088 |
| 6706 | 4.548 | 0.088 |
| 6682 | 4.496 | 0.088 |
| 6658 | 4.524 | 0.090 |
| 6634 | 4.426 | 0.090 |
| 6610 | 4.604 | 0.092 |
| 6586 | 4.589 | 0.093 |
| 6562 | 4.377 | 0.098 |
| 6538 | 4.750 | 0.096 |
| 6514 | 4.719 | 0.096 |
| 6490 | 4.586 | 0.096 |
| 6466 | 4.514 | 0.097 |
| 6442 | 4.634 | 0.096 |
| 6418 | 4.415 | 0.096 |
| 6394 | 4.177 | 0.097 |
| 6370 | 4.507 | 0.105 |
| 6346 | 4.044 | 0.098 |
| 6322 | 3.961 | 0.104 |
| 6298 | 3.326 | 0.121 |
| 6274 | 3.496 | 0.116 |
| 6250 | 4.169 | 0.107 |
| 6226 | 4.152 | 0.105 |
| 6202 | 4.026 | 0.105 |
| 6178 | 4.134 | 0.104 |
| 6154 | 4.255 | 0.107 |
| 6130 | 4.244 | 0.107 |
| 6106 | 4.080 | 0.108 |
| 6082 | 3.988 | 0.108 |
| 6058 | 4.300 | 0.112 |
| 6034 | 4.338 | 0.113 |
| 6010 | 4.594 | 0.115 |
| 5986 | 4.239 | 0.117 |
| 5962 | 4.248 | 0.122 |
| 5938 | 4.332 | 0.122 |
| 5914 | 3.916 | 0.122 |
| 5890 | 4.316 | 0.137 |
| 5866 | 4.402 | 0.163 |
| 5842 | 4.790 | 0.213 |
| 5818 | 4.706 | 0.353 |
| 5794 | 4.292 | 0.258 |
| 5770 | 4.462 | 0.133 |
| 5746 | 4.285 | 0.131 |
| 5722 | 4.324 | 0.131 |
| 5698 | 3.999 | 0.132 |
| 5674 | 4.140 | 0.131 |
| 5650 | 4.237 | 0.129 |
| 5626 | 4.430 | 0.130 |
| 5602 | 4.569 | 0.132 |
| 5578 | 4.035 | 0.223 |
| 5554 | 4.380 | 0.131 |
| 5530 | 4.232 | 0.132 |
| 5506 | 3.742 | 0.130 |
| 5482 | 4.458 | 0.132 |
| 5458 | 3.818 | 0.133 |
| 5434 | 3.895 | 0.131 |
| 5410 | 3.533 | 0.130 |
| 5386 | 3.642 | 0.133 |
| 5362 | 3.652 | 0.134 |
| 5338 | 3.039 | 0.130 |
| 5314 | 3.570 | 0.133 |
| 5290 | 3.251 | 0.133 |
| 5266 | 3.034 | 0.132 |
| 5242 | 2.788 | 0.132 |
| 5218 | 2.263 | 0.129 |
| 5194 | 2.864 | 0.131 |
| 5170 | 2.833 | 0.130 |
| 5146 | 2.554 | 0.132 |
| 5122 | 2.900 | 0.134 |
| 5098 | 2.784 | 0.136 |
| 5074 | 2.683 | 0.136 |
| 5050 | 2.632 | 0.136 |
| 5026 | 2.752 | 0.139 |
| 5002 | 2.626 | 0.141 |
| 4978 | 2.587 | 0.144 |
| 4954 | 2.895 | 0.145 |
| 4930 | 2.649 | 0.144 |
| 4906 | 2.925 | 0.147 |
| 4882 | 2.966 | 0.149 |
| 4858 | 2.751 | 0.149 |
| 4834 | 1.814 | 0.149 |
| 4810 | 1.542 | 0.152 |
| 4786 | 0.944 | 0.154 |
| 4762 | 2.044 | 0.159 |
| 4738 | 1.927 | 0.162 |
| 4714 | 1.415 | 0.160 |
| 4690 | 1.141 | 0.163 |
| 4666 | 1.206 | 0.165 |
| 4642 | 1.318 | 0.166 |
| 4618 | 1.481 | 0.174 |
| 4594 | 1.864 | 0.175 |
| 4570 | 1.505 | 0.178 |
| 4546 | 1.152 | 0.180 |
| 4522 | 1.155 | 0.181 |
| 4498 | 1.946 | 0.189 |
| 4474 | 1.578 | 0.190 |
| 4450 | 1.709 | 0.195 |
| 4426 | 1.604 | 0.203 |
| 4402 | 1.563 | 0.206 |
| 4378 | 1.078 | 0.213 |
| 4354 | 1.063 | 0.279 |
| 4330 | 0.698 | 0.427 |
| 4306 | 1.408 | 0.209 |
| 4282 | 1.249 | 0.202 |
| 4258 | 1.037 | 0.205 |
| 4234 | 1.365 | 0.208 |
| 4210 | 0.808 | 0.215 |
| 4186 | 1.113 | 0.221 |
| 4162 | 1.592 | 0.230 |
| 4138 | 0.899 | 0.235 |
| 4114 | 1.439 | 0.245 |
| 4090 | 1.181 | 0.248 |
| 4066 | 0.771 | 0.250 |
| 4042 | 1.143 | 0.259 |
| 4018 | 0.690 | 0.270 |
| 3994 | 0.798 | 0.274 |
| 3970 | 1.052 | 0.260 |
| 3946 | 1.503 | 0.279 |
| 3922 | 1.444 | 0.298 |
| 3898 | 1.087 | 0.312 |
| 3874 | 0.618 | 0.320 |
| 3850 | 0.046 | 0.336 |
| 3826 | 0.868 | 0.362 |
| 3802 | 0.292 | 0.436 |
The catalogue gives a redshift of 0.21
